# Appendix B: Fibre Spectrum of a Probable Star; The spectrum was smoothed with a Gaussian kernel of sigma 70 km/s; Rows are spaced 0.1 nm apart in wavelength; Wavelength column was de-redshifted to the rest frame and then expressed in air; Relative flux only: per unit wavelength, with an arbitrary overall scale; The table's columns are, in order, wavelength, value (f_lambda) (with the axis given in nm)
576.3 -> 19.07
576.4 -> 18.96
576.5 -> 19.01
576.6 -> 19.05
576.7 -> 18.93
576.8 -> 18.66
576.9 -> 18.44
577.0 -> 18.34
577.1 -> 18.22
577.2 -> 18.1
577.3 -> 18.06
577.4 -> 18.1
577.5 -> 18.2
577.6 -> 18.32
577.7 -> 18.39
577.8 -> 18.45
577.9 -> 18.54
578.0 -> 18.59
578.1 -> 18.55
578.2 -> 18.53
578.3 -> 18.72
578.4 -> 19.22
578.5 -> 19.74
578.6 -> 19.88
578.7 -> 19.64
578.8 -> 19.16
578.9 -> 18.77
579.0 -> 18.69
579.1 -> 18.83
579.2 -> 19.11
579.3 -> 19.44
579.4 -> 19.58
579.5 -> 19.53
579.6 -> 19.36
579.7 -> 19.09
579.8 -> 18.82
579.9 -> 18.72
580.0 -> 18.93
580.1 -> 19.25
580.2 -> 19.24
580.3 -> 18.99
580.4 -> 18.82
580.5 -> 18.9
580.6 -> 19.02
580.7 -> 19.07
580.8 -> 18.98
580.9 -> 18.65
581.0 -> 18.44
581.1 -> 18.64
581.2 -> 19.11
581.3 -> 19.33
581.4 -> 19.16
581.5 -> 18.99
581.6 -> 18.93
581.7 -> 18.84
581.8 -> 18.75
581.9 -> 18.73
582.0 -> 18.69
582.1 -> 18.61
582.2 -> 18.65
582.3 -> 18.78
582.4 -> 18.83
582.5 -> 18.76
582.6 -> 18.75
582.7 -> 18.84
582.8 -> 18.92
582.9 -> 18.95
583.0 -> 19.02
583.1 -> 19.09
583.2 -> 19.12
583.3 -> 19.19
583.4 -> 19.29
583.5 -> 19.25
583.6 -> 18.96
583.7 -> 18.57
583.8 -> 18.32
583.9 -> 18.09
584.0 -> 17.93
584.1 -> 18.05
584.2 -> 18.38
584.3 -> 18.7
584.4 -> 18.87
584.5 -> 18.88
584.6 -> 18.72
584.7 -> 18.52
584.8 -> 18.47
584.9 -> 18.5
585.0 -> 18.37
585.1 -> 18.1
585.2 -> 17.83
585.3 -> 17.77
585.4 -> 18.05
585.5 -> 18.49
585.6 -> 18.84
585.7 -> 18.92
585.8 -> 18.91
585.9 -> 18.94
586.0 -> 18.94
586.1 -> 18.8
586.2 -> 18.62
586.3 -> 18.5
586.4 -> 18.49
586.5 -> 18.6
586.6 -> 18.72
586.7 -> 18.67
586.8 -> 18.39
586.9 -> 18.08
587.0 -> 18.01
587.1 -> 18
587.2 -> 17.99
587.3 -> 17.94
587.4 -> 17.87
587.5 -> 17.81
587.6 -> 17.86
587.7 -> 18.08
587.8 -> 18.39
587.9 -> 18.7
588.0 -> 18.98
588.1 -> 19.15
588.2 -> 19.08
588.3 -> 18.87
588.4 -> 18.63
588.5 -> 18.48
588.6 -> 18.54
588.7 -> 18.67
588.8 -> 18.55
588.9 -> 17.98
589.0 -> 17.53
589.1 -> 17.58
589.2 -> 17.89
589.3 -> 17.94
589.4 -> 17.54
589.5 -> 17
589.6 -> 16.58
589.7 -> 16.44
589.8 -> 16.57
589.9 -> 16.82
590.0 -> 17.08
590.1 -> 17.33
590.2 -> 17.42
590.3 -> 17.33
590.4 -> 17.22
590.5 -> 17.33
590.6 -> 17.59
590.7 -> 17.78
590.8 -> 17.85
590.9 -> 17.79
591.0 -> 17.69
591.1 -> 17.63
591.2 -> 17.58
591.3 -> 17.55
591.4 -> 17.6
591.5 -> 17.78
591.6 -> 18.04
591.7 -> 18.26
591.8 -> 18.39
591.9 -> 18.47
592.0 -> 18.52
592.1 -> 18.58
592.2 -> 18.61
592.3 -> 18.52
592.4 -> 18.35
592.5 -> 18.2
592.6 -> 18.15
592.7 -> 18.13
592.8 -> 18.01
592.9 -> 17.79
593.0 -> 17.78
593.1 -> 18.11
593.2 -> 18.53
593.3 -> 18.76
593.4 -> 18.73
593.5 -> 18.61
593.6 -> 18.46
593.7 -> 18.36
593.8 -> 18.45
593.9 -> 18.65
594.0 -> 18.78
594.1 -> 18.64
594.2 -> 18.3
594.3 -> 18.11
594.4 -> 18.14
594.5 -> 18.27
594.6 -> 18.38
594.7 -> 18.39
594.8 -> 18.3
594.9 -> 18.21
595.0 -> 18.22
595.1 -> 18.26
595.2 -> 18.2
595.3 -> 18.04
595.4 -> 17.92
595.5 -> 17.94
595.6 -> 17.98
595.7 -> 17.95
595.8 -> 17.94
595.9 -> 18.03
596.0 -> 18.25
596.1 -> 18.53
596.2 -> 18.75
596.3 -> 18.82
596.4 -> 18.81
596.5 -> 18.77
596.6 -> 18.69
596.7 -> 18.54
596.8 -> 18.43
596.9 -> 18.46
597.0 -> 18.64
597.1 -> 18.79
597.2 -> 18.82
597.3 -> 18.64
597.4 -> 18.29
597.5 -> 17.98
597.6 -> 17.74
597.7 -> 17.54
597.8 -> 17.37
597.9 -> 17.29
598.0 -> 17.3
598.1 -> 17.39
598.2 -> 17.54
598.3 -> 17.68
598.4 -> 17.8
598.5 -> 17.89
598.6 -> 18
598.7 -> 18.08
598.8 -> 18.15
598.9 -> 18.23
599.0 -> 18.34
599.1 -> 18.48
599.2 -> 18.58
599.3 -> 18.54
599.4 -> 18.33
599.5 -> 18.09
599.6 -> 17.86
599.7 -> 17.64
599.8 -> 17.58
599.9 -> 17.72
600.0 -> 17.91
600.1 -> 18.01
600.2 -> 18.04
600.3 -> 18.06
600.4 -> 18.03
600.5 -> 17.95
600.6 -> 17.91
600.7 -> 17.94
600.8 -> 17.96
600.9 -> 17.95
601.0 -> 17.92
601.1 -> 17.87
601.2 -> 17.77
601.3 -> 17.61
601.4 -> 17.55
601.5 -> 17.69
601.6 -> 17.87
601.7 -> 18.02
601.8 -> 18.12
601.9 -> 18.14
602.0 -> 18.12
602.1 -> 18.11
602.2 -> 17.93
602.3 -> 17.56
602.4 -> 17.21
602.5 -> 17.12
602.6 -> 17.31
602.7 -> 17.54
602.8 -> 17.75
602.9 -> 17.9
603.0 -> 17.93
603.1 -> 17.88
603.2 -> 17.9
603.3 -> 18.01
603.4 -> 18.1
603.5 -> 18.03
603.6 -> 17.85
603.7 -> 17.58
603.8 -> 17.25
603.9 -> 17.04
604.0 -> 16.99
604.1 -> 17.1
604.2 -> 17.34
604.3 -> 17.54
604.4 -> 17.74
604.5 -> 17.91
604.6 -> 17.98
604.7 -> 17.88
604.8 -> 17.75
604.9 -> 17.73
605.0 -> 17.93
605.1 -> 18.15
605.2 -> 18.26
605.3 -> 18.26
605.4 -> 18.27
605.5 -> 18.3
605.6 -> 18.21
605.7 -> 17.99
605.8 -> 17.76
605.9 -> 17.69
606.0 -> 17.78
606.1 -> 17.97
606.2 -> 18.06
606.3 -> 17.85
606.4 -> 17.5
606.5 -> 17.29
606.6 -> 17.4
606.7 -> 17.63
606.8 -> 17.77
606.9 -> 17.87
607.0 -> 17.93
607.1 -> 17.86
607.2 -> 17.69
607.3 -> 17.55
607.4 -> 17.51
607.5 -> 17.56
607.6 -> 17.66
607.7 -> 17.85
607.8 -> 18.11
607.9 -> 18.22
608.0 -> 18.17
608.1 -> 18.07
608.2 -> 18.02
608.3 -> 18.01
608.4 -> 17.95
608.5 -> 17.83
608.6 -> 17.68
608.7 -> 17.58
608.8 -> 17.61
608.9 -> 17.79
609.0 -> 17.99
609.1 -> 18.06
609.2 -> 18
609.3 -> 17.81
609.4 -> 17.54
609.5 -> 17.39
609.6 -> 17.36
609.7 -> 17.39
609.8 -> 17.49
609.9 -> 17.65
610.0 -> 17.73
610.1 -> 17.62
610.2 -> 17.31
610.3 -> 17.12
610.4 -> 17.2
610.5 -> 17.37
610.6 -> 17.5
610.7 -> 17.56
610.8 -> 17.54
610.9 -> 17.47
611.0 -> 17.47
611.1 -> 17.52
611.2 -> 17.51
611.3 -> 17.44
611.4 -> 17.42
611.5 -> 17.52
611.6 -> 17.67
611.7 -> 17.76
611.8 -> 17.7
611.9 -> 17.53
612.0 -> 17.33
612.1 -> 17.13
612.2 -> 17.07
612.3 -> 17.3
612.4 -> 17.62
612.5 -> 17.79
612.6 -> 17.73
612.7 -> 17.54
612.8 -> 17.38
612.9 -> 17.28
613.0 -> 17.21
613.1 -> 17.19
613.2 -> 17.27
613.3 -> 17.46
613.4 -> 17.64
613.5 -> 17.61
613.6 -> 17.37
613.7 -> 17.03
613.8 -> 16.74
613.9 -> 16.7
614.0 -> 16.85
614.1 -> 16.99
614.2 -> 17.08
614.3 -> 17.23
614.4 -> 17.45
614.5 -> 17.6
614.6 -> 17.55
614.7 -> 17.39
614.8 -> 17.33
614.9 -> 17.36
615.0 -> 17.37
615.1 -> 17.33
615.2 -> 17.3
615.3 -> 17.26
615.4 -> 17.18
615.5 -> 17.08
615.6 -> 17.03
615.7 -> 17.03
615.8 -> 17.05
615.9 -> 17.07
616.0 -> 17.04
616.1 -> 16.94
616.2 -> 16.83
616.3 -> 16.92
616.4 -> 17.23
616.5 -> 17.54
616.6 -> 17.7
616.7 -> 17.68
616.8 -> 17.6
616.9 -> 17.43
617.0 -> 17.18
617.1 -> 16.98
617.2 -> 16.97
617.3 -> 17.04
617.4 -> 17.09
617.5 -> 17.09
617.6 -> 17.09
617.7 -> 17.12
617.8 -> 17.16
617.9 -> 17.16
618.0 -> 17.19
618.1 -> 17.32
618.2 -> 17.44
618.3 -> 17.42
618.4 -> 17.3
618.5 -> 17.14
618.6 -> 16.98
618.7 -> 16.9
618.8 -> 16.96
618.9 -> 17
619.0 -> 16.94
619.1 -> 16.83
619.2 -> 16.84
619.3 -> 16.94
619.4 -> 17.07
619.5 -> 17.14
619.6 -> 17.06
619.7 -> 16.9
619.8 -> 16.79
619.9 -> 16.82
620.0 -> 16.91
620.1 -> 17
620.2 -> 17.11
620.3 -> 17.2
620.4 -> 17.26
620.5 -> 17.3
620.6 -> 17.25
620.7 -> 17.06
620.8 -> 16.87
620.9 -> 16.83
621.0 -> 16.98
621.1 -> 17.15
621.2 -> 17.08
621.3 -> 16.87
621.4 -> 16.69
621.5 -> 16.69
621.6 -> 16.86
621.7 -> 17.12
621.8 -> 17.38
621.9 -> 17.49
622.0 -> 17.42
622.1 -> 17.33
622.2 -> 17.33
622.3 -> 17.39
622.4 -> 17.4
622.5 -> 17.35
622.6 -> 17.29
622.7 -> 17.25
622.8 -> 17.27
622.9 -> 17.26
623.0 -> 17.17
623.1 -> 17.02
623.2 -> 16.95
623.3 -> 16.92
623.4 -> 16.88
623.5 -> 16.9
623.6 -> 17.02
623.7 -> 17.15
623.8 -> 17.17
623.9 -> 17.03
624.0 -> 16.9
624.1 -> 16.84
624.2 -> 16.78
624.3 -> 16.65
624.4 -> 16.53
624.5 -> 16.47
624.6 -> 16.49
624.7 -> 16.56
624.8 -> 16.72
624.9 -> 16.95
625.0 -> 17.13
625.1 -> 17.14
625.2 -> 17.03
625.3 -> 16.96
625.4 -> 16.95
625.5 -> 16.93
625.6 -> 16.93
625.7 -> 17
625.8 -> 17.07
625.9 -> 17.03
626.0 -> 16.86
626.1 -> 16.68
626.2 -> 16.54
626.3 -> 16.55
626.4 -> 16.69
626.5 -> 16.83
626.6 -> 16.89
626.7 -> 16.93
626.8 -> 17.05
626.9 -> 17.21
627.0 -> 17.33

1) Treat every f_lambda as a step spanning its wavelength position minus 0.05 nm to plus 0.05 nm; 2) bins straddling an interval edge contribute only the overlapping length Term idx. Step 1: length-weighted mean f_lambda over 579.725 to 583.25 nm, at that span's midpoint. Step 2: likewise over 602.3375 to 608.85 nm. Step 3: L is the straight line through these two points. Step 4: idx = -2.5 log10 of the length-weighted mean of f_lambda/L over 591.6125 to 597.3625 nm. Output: -0.005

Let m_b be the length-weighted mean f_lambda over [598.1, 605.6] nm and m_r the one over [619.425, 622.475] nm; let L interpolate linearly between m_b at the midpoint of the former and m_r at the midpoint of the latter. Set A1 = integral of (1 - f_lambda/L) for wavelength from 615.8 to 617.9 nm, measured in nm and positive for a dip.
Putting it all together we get 0.01 nm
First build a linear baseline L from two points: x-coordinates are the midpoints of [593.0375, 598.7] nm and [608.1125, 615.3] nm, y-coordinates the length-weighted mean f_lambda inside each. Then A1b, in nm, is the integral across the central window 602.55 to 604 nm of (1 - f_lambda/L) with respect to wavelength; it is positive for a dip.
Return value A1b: 0.01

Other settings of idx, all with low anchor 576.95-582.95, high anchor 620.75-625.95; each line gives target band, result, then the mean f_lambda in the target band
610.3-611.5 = 0.01 mag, 17.4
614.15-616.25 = 0.01 mag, 17.2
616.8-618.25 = 0.01 mag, 17.2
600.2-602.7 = 0.01 mag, 17.8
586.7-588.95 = 0.01 mag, 18.4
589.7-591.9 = 0.05 mag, 17.5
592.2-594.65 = 0.00 mag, 18.3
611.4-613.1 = 0.00 mag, 17.5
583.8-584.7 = 0.01 mag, 18.4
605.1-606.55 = -0.01 mag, 17.9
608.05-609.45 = -0.01 mag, 17.9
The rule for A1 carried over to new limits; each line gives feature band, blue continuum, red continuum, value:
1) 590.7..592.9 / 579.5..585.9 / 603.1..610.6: 0.04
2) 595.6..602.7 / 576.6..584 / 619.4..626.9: 0.00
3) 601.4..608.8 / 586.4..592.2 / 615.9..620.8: -0.12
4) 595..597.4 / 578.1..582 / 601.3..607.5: -0.03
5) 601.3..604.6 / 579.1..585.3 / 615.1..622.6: 0.03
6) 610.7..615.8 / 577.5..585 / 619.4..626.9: 0.03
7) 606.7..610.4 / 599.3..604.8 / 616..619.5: -0.04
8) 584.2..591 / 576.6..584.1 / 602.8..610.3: 0.15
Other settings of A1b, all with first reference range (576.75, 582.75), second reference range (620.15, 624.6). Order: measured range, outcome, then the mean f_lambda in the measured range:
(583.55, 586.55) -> 0.019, 18.5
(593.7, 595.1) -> -0.011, 18.4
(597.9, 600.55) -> 0.010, 18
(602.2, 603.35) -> 0.014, 17.7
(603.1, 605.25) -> 0.012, 17.7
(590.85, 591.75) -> 0.029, 17.8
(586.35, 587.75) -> 0.027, 18.2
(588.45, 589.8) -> 0.055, 17.7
